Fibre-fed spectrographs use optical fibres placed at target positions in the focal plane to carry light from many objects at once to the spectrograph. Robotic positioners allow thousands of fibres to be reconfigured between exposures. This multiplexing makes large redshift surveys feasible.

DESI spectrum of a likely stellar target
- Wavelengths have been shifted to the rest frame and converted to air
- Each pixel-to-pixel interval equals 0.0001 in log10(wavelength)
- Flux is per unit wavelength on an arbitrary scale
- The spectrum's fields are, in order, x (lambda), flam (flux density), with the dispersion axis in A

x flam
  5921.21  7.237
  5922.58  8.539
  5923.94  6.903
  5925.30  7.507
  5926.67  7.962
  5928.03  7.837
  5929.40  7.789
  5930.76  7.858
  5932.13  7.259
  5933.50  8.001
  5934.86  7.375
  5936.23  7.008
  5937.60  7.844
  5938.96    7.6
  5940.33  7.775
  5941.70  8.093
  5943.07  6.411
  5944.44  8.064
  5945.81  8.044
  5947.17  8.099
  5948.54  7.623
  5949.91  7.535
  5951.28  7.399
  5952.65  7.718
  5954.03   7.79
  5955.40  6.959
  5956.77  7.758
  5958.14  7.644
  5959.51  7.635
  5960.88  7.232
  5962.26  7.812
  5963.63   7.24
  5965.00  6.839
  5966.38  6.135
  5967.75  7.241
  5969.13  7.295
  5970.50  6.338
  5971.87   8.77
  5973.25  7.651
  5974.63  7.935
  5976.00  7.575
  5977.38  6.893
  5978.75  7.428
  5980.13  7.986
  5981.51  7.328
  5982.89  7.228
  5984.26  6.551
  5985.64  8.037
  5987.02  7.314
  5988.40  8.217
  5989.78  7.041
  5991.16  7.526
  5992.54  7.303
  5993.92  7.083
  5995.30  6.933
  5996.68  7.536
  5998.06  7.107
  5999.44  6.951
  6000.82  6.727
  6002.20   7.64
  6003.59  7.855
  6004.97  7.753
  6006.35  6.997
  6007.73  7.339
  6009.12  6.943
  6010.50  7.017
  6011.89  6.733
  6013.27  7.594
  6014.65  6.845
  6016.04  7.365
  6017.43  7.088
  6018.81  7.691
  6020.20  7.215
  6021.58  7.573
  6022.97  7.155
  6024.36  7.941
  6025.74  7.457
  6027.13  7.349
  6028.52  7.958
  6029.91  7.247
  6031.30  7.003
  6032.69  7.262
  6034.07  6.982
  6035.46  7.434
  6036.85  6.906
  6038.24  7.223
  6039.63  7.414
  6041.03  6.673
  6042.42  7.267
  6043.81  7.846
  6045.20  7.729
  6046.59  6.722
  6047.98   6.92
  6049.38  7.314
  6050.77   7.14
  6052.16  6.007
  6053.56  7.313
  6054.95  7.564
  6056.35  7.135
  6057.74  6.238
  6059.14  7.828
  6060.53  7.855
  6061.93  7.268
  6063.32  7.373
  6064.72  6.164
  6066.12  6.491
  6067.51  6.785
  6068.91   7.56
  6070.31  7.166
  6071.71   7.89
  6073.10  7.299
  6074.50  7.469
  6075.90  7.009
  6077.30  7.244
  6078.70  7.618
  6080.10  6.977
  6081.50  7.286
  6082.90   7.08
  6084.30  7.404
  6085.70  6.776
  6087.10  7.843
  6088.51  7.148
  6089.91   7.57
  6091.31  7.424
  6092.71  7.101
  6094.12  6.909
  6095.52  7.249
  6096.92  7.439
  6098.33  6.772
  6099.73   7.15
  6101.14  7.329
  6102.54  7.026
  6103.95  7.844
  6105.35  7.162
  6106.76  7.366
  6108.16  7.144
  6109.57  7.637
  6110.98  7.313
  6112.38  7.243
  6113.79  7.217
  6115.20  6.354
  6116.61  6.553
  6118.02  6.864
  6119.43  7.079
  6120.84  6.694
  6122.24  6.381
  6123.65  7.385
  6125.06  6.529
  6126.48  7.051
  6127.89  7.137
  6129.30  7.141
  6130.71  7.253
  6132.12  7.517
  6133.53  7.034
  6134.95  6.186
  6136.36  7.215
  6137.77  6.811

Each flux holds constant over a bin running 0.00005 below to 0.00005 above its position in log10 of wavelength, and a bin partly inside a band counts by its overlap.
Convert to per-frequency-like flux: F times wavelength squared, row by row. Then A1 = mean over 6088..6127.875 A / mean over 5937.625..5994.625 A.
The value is 1.0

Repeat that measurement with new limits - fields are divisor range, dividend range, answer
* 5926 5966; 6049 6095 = 0.99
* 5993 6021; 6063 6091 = 1.02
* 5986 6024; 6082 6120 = 1.02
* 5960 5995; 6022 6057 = 1.00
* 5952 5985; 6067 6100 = 1.02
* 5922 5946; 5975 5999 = 0.98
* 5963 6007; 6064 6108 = 1.02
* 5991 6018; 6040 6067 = 1.00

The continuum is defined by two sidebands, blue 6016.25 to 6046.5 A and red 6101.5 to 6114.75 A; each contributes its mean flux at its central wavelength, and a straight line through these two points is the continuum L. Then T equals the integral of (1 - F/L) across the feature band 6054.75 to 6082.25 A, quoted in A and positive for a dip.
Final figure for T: 0.46 A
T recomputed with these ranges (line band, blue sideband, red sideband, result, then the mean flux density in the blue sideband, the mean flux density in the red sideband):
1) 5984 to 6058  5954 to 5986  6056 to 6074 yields 0.1 A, 7.37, 7.16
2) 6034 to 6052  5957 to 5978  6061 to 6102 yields 0.2 A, 7.36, 7.2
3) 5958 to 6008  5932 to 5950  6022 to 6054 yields 0.7 A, 7.64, 7.23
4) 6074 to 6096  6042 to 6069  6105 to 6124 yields -0.6 A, 7.12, 7.02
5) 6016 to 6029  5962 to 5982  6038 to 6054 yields -0.5 A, 7.36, 7.12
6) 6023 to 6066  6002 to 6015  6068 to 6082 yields 0.6 A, 7.27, 7.34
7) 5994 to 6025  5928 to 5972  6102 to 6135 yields 0.3 A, 7.49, 7.06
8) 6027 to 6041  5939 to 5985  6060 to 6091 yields 0.1 A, 7.46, 7.24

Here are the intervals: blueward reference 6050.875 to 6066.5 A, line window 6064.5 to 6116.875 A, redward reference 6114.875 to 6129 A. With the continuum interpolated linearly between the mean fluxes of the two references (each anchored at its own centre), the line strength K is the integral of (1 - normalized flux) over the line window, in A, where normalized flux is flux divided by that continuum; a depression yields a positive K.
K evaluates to -2.1 A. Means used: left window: 7.03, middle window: 7.2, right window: 6.82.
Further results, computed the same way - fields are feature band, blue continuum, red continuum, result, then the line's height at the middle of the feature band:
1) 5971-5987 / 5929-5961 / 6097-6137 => -0.1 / 7.5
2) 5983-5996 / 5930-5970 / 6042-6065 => 0.1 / 7.37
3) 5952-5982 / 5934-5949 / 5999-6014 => 0.3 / 7.48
